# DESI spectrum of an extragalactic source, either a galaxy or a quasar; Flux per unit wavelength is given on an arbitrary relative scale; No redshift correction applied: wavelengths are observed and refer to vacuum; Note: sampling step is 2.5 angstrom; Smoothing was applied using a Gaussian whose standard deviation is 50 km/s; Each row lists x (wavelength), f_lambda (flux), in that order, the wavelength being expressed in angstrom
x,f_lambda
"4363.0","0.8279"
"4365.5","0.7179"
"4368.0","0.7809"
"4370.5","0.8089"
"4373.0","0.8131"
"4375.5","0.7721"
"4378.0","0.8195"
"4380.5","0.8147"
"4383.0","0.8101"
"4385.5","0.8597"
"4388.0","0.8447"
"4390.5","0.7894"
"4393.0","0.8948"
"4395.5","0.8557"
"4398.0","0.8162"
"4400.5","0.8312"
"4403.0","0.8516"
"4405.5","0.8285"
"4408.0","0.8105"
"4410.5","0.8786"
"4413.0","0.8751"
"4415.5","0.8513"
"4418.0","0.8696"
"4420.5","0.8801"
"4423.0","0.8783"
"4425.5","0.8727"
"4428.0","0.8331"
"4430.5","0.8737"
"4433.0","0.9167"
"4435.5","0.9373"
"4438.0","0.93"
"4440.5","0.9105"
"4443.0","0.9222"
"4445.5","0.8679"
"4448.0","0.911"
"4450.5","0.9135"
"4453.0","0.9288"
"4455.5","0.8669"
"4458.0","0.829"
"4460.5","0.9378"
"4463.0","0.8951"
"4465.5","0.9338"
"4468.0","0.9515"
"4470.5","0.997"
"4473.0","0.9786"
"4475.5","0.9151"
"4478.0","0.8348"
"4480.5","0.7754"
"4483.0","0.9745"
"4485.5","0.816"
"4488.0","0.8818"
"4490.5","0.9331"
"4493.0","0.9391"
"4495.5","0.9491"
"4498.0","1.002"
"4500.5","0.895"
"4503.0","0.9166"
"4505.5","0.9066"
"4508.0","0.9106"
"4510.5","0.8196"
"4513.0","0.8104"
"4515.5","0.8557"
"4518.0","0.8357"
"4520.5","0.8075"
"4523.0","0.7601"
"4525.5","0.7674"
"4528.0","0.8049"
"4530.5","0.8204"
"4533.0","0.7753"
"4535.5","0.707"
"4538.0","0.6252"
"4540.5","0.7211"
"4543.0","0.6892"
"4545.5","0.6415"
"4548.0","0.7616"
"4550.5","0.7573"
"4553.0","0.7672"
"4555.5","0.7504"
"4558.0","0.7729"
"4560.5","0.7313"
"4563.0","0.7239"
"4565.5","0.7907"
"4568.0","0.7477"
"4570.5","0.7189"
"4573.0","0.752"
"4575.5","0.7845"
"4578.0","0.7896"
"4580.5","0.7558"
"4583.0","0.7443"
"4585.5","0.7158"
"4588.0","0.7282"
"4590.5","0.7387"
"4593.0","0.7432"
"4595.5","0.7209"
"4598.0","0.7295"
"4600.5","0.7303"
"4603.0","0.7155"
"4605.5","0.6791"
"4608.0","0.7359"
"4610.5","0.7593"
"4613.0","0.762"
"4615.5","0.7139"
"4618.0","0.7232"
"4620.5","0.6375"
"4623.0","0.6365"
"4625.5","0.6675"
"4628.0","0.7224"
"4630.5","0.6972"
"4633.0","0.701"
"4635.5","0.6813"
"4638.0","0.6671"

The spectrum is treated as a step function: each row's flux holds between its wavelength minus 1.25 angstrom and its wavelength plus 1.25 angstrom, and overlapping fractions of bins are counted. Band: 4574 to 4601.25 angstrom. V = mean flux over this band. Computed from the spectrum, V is 0.744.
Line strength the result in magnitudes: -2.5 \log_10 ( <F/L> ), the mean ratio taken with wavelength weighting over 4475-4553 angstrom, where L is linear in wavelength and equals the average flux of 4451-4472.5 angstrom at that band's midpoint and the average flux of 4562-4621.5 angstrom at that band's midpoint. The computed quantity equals 0.03 mag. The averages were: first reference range 0.919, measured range 0.824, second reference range 0.735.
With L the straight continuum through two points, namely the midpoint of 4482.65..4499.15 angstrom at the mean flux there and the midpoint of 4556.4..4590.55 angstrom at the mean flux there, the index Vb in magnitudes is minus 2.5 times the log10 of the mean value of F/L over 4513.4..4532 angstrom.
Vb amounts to 0.07 mag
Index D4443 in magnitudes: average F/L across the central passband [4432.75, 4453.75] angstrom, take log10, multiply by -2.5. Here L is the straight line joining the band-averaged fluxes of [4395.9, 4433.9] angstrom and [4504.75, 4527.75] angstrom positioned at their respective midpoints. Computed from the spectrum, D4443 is -0.08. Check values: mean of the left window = 0.857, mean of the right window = 0.828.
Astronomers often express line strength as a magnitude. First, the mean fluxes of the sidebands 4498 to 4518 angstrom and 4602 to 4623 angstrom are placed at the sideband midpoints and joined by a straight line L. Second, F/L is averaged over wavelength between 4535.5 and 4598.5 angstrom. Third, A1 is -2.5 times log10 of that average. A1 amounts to 0.07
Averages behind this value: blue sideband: 0.879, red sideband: 0.711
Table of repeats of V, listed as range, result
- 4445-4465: 0.896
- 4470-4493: 0.9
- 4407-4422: 0.862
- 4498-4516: 0.883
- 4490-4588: 0.792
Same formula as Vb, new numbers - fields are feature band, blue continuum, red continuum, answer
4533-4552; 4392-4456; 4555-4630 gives 0.099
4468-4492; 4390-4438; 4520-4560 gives -0.131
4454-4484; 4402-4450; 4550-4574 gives -0.085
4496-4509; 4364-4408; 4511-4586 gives -0.196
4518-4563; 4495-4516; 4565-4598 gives 0.111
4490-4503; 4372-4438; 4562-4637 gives -0.189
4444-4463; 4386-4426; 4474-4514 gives -0.024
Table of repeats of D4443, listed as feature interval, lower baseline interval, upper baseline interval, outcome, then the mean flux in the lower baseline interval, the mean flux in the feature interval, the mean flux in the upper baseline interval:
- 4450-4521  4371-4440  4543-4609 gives -0.13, 0.852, 0.898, 0.739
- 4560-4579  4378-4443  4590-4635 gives -0.02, 0.861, 0.755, 0.711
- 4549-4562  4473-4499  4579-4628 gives 0.05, 0.905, 0.755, 0.718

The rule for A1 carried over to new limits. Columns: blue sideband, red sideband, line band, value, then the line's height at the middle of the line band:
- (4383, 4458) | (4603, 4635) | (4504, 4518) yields -0.09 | 0.794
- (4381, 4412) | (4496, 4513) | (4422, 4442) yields -0.04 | 0.86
